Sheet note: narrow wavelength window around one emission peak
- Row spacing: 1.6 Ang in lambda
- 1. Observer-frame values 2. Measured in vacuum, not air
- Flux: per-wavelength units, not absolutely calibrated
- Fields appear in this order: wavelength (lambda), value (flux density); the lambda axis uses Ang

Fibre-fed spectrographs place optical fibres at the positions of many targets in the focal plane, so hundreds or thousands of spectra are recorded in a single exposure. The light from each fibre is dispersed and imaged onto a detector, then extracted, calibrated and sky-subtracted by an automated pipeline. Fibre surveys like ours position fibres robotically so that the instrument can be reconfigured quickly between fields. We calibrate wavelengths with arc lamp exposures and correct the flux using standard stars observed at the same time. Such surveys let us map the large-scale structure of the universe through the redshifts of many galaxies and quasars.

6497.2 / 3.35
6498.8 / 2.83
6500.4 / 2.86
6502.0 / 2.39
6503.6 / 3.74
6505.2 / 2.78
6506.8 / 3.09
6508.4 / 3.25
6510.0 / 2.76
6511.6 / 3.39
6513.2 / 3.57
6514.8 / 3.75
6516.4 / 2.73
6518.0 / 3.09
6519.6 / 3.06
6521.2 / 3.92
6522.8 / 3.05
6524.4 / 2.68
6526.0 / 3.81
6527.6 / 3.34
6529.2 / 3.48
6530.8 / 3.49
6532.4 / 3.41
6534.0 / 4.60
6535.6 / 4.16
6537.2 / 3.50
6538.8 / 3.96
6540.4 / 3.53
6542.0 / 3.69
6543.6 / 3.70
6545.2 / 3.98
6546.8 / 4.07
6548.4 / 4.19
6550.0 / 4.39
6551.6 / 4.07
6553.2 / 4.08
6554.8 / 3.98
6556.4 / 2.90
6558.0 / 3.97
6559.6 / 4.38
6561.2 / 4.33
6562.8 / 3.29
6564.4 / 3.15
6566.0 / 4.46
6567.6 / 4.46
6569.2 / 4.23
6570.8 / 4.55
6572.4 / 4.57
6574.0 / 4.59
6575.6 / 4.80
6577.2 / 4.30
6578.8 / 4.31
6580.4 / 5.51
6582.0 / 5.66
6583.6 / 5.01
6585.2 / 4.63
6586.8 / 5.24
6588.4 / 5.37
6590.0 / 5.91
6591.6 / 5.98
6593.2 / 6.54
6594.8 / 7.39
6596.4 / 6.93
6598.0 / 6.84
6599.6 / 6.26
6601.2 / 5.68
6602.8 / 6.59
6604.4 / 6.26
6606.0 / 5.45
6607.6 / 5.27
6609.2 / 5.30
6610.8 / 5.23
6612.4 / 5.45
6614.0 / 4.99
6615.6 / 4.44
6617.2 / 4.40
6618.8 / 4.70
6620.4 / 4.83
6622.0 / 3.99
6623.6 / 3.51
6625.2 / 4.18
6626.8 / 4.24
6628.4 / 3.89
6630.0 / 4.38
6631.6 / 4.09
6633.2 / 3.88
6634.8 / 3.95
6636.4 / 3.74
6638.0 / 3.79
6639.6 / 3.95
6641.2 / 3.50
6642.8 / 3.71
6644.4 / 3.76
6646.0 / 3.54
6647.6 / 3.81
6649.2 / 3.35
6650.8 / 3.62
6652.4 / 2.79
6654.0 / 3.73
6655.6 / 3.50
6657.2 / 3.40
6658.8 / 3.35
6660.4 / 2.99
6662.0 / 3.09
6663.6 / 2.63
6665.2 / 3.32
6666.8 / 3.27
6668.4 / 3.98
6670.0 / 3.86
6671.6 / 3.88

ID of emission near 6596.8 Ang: C III] 1909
